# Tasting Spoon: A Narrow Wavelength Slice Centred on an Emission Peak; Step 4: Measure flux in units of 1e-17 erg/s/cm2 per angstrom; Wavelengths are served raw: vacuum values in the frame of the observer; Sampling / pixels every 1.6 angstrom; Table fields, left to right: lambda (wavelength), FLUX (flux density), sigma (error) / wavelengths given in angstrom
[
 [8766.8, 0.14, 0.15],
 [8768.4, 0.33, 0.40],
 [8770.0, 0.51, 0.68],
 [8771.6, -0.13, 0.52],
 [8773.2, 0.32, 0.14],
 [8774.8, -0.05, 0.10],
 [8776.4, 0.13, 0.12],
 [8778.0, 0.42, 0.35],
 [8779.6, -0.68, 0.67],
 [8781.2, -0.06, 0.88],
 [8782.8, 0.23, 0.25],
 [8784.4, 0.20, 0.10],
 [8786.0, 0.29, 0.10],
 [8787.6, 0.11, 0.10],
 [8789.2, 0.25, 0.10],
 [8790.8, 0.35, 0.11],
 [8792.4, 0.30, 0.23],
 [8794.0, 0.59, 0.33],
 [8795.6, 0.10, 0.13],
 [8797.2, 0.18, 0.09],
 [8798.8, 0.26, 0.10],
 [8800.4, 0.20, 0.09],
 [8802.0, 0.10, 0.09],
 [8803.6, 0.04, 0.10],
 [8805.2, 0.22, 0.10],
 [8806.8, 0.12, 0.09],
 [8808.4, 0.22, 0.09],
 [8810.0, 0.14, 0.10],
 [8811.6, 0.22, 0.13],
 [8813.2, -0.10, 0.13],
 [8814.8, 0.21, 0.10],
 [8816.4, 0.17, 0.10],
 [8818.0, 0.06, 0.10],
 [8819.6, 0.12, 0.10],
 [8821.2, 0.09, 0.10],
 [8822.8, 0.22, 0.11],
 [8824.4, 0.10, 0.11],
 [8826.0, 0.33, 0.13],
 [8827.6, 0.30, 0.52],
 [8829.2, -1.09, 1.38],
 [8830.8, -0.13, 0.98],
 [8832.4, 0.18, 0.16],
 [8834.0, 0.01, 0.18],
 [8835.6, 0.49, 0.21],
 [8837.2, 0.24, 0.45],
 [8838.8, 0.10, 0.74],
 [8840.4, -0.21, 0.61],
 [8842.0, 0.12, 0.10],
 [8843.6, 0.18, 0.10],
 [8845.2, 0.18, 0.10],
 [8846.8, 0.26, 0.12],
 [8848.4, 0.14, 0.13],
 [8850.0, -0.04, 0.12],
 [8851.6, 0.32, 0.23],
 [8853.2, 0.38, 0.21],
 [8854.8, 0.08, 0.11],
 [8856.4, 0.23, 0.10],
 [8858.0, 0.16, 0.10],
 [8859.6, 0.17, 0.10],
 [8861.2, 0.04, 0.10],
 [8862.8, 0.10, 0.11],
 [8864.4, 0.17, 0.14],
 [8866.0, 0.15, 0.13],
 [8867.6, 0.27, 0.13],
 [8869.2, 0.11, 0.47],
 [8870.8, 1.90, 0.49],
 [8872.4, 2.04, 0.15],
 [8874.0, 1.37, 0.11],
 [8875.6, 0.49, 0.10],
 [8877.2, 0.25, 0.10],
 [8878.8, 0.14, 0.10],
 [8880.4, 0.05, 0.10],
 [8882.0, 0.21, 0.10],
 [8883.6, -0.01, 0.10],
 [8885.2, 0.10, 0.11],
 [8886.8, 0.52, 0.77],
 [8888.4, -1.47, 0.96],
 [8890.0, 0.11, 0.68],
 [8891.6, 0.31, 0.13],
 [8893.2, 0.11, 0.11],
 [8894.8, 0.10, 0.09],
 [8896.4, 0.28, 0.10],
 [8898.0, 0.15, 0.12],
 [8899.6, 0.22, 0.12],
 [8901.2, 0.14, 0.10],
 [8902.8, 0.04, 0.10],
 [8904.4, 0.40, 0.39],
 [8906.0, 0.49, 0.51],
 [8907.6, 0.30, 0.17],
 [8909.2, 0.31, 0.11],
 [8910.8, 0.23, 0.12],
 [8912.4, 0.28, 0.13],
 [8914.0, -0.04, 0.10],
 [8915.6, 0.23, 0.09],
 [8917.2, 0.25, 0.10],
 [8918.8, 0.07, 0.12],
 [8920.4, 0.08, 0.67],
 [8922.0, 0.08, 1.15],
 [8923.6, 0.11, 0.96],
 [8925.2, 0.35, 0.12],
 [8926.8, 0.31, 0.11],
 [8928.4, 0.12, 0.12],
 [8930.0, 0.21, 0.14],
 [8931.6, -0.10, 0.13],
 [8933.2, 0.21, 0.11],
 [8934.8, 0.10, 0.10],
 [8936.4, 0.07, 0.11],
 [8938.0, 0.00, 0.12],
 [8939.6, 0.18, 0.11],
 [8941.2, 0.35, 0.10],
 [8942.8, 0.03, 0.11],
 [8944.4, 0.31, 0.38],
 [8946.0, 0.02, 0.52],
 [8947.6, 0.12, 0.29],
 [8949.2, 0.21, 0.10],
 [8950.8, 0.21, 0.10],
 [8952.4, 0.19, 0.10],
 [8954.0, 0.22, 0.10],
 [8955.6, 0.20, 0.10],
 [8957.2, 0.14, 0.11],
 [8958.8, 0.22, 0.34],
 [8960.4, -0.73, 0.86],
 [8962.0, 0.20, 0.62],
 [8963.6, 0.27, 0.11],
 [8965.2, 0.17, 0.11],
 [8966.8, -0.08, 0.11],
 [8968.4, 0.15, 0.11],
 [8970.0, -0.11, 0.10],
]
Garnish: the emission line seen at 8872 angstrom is Hbeta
